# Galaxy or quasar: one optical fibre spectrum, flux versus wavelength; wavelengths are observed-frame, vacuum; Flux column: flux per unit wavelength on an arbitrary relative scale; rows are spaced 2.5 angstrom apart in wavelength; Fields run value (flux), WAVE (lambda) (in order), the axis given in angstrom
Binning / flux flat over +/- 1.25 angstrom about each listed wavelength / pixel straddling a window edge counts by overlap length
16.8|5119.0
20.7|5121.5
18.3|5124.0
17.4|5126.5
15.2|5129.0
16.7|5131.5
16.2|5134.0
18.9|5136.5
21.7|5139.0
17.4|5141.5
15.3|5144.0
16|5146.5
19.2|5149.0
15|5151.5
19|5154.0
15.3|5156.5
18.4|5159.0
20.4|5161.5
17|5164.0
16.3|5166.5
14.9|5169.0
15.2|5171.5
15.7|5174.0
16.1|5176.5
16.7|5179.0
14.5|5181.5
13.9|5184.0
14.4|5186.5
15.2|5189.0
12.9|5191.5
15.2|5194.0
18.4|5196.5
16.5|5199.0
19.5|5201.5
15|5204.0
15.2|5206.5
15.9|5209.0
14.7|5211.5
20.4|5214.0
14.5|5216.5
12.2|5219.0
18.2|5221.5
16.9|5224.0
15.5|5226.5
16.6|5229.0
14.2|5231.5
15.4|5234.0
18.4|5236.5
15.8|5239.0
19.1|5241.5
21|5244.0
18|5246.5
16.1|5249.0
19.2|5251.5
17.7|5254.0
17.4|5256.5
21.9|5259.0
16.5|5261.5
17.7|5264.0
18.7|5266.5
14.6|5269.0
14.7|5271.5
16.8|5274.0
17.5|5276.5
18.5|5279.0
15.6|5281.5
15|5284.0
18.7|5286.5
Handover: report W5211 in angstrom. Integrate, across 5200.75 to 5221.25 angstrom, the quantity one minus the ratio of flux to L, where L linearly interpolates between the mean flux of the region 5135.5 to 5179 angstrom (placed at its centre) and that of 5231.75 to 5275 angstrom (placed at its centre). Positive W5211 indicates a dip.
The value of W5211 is 1.7 angstrom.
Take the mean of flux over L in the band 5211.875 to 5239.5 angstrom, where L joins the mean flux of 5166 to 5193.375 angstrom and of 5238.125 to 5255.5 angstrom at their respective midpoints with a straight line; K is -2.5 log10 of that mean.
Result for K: 0.07 mag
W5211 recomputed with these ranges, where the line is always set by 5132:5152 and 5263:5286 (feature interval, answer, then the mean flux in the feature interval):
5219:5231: 0.6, 16.2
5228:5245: -0.3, 17.2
